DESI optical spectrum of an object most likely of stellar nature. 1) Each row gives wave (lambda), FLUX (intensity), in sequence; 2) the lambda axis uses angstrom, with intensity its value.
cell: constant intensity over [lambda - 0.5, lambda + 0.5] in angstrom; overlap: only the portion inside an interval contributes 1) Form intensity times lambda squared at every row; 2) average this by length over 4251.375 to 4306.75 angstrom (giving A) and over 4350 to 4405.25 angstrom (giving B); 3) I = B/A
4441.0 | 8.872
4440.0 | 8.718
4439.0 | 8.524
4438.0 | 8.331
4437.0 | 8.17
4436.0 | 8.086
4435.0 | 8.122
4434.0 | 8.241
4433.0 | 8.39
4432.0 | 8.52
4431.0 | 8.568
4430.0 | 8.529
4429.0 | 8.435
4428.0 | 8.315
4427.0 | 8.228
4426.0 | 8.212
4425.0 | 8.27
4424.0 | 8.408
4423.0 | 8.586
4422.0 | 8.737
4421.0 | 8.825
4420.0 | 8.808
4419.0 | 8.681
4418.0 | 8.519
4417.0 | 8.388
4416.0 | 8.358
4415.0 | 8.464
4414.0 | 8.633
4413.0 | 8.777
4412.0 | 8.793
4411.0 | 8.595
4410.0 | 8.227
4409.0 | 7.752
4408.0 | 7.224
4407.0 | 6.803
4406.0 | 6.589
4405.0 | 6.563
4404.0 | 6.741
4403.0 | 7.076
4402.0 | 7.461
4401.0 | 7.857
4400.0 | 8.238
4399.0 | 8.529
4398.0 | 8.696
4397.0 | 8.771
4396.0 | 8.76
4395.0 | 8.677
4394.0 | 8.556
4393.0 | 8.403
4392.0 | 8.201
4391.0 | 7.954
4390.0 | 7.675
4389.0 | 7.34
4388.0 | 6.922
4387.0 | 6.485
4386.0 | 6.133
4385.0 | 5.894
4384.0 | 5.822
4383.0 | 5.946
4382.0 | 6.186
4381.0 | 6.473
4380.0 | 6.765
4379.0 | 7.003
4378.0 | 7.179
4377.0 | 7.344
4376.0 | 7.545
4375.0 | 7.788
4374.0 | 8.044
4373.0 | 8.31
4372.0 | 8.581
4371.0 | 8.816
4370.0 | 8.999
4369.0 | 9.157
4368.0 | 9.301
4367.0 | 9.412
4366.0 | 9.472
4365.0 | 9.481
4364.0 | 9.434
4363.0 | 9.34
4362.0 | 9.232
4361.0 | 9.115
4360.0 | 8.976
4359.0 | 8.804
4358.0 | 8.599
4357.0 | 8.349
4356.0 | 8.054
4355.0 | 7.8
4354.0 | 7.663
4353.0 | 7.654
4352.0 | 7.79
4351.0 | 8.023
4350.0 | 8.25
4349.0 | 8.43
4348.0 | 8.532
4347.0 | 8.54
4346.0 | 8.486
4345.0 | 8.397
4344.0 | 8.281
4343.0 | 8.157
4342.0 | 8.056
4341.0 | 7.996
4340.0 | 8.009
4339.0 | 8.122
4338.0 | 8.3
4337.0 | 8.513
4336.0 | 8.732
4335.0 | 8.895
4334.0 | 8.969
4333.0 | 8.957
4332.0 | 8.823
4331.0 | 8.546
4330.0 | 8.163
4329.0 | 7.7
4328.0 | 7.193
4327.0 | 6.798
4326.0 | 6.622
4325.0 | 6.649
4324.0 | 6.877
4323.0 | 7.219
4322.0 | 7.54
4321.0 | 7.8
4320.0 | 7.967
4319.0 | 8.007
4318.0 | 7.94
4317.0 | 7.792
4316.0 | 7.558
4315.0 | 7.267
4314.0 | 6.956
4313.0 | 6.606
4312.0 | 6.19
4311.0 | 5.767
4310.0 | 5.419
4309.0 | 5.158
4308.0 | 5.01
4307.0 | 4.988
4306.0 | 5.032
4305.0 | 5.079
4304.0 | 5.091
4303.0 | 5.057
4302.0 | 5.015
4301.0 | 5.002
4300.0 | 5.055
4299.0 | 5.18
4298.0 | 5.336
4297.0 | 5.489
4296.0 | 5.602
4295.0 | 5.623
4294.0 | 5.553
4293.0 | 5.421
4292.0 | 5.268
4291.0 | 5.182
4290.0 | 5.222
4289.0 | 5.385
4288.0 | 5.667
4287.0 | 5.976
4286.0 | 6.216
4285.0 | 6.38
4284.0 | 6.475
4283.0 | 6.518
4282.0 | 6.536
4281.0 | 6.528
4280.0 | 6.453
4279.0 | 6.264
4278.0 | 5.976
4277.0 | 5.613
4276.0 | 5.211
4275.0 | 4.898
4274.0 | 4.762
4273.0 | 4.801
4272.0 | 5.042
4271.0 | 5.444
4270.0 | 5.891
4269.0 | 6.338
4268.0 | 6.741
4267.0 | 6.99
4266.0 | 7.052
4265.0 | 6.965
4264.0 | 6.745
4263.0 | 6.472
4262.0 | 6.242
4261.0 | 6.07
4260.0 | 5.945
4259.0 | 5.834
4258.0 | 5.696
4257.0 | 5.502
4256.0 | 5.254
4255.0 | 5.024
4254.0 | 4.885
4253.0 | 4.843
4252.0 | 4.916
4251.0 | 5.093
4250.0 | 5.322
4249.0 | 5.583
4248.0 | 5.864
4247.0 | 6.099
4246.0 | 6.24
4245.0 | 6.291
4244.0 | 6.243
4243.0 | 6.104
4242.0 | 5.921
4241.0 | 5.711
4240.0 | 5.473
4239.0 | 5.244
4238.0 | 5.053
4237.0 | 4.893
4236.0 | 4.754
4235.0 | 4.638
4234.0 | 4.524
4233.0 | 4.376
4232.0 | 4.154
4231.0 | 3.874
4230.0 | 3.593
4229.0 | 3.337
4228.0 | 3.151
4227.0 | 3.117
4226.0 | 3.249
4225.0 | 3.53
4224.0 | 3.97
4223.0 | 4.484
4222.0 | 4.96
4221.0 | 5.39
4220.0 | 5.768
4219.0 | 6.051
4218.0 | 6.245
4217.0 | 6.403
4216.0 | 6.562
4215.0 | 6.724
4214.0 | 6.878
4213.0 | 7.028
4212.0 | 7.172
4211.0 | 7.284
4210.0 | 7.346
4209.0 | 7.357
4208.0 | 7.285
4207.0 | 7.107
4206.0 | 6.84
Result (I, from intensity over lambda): 1.47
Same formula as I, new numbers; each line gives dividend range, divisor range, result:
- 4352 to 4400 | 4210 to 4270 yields 1.55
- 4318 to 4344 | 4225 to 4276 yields 1.55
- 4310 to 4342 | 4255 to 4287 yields 1.31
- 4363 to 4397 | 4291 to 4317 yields 1.45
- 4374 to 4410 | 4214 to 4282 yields 1.45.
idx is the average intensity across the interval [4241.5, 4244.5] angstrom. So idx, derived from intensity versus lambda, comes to 6.09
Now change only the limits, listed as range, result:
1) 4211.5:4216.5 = 6.87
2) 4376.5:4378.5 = 7.26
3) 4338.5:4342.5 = 8.05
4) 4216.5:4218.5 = 6.32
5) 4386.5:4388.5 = 6.7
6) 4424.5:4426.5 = 8.24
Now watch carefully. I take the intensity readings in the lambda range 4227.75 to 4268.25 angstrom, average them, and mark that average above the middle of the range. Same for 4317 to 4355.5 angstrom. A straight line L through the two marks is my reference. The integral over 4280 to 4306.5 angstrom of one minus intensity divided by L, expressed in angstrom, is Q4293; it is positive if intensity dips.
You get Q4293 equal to 4.5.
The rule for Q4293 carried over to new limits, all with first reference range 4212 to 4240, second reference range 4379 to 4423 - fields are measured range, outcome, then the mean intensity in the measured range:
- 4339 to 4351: -2.5 angstrom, 8.27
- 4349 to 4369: -4.6 angstrom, 8.68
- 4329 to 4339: -2.9 angstrom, 8.58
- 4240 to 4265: -1.9 angstrom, 5.76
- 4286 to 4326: 1.3 angstrom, 6.03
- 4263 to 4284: -1.4 angstrom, 6.06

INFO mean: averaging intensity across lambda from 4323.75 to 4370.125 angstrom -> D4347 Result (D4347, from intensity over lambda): 8.38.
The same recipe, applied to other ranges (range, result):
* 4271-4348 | 6.62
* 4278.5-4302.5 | 5.72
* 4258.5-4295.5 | 5.94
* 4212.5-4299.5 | 5.51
